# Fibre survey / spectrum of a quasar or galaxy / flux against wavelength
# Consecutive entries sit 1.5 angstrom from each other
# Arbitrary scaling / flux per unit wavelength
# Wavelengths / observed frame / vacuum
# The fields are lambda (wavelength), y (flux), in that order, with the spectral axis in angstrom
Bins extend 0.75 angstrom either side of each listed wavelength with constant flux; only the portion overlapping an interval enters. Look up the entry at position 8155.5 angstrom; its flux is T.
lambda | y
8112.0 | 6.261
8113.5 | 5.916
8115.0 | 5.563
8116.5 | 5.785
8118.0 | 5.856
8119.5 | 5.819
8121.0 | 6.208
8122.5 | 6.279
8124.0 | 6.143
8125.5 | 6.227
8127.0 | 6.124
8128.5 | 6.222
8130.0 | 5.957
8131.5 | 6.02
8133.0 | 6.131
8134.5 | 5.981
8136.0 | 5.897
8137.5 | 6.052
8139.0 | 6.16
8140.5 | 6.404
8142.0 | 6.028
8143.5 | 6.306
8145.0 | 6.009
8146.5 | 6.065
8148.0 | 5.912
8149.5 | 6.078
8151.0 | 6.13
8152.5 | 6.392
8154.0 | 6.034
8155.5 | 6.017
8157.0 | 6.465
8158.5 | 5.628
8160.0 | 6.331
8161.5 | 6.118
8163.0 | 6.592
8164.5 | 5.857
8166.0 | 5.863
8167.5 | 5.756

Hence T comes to 6.017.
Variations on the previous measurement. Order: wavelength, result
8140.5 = 6.404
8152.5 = 6.392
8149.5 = 6.078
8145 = 6.009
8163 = 6.592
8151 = 6.13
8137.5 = 6.052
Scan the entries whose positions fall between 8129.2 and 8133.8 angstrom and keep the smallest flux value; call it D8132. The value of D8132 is 5.957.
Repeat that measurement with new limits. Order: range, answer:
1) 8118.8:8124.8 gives 5.819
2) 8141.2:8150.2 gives 5.912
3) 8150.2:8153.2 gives 6.13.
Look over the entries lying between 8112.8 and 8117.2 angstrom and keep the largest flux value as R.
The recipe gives 5.916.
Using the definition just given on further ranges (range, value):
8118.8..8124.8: 6.279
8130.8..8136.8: 6.131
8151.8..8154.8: 6.392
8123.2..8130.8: 6.227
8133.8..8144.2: 6.404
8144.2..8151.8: 6.13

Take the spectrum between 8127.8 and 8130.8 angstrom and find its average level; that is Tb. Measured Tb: 6.09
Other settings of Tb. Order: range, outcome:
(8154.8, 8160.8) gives 6.11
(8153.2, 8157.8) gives 6.17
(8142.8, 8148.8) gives 6.07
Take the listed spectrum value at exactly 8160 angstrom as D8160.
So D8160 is 6.331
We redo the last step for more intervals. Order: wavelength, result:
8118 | 5.856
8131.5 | 6.02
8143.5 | 6.306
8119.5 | 5.819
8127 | 6.124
